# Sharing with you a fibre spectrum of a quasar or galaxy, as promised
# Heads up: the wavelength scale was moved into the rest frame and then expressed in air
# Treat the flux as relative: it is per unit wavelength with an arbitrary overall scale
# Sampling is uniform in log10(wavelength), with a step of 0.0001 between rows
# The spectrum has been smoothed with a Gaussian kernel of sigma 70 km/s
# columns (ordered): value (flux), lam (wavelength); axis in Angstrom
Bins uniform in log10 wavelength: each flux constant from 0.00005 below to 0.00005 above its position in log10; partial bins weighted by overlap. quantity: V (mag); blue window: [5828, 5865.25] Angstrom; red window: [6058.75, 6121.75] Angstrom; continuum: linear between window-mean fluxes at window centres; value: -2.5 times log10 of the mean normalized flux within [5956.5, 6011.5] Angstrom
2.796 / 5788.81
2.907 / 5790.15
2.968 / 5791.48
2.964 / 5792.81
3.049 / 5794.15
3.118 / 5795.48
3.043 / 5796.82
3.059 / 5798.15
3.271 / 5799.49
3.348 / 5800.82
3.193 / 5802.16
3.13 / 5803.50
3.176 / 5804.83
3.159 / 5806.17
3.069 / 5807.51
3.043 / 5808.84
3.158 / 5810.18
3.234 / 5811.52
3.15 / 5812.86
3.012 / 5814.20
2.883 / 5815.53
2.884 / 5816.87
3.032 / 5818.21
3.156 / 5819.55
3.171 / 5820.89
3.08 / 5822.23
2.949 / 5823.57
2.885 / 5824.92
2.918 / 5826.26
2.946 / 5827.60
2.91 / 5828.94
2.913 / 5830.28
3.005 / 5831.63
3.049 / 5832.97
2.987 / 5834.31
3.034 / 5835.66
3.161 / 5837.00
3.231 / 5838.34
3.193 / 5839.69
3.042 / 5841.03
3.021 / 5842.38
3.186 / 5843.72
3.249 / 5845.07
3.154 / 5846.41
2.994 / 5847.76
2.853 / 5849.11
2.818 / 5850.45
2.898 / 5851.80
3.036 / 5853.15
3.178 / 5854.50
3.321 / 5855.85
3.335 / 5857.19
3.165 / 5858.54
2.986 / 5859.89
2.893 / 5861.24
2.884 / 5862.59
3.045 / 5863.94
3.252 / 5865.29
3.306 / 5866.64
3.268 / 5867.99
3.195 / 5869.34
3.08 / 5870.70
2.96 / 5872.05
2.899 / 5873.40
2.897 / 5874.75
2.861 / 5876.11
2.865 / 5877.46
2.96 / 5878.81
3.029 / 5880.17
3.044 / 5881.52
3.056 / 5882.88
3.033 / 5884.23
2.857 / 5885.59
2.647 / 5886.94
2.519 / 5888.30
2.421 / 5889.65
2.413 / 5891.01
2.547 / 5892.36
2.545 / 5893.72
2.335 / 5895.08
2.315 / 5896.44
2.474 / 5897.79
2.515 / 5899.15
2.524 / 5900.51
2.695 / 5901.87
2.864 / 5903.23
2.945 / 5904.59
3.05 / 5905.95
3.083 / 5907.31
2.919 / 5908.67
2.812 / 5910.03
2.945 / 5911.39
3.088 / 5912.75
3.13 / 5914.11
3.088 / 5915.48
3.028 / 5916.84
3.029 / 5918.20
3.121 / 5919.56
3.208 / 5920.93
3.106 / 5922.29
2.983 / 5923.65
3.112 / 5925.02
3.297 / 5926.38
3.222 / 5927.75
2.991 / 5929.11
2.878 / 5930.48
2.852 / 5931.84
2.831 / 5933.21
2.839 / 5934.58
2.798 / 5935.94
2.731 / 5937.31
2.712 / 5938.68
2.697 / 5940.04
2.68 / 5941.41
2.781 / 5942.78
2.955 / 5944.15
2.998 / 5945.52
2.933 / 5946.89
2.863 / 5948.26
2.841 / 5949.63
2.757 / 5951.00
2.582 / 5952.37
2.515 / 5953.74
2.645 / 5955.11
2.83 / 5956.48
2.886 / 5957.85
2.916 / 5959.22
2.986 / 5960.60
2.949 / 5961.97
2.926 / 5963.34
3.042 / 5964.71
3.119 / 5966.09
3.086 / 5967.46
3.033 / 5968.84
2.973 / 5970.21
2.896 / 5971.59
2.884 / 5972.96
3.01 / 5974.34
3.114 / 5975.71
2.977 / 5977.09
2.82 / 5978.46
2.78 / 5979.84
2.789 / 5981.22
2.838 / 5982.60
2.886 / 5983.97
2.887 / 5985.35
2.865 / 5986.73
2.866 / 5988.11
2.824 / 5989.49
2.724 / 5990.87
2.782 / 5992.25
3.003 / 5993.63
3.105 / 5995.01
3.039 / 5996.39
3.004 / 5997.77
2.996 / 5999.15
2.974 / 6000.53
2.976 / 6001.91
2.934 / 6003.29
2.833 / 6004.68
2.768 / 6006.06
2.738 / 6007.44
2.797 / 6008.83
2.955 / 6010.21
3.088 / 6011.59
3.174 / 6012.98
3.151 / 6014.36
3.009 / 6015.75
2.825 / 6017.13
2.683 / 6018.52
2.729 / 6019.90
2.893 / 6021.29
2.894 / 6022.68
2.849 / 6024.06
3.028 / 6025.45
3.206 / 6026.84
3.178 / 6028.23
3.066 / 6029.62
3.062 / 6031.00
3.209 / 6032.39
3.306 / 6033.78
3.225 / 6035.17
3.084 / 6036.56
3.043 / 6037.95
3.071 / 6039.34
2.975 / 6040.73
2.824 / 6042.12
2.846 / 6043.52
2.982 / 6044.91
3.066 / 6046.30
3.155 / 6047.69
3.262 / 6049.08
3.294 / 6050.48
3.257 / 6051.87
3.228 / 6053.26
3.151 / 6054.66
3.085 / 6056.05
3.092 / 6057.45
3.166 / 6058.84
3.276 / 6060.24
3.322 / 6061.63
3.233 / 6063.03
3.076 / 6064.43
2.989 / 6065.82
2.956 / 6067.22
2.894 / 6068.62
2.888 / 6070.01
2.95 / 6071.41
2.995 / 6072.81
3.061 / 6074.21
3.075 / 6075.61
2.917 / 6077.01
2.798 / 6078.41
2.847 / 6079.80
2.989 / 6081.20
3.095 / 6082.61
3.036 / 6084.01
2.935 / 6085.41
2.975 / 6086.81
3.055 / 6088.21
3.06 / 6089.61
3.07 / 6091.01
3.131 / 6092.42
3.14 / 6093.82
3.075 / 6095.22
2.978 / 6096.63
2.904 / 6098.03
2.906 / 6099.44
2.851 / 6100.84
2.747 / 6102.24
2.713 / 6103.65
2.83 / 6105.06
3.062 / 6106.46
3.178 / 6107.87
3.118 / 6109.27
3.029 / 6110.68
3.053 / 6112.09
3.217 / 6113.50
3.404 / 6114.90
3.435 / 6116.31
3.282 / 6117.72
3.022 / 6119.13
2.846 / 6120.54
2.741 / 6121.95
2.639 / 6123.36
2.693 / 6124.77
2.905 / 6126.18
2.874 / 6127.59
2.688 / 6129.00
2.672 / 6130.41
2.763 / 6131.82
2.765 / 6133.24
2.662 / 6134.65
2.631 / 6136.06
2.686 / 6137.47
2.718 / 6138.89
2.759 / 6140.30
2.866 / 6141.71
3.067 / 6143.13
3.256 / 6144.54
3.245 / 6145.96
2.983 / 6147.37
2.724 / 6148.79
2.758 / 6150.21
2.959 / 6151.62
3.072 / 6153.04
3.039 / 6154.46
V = 0.04 mag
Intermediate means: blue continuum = 3.06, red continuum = 3.03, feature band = 2.92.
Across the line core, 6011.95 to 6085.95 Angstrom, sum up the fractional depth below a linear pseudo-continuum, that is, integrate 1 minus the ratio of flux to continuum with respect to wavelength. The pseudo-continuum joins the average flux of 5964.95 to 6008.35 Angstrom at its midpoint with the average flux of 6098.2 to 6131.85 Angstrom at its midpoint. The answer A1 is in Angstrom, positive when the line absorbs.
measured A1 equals -2.83 Angstrom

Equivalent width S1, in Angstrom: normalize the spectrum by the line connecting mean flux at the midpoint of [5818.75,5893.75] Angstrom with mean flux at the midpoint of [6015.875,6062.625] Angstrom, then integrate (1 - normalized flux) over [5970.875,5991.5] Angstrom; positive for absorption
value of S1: 1.1 Angstrom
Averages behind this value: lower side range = 2.99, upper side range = 3.07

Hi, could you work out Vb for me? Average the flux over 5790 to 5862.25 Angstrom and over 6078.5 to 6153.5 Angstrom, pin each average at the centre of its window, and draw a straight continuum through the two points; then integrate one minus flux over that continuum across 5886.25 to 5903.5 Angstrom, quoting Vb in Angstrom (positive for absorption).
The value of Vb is 3.0 Angstrom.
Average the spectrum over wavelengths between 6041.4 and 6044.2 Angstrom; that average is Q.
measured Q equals 2.83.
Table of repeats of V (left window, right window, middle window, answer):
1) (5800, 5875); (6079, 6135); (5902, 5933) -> 0.01 mag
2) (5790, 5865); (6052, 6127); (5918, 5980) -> 0.05 mag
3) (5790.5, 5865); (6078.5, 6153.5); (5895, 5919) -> 0.07 mag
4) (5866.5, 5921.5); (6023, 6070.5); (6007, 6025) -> 0.05 mag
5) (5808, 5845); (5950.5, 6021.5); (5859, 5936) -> 0.03 mag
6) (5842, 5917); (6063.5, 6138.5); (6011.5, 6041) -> -0.03 mag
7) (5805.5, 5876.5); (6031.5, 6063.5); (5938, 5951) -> 0.10 mag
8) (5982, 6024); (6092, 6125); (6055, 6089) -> -0.02 mag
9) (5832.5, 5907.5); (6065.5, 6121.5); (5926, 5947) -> 0.03 mag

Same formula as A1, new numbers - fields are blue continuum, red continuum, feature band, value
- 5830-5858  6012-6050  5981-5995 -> 0.8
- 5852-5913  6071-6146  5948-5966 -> 0.5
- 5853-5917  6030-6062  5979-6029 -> 2.4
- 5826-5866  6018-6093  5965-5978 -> 0.2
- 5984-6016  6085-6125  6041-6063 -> -1.2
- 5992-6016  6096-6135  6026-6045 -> -0.8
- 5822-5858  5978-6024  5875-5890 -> 0.8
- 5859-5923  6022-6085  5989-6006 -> 0.4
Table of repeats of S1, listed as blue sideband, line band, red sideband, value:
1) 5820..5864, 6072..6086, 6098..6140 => -0.3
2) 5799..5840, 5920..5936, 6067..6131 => 0.1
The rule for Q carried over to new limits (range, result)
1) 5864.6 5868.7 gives 3.28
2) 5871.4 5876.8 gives 2.9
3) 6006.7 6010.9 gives 2.83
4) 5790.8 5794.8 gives 2.99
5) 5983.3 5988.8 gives 2.87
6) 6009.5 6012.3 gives 3.02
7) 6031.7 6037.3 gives 3.2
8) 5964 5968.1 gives 3.08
